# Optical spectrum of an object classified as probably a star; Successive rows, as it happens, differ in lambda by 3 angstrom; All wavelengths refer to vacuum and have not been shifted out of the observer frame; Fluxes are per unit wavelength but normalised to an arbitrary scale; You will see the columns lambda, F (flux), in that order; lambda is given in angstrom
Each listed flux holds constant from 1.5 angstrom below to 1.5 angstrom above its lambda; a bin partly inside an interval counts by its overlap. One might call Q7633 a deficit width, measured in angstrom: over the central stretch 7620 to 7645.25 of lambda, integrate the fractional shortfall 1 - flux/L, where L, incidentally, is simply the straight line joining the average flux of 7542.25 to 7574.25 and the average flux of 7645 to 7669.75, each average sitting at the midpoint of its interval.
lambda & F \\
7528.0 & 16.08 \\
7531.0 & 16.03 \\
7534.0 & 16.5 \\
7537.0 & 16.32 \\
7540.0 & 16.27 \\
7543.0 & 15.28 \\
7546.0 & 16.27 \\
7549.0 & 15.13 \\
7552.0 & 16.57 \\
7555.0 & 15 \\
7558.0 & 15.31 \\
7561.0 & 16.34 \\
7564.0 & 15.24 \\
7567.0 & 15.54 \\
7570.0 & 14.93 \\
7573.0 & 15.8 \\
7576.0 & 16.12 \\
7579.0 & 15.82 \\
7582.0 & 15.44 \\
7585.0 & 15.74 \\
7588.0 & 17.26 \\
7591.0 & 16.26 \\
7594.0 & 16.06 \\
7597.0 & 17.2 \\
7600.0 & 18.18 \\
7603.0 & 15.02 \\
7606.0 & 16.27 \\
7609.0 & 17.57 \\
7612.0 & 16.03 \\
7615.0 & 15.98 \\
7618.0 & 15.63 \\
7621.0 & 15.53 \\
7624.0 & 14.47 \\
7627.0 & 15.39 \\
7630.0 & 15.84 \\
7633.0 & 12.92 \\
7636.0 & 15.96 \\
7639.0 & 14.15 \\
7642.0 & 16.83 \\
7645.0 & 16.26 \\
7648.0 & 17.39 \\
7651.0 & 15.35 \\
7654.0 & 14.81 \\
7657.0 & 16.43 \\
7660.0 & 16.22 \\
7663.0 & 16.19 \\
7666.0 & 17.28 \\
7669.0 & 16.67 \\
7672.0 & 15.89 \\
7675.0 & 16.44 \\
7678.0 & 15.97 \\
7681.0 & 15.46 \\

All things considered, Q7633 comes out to 1.4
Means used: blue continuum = 15.6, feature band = 15.2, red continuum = 16.3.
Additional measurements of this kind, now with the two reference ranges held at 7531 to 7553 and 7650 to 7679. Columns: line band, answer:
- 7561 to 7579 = 0.5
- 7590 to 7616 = -0.7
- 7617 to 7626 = 0.5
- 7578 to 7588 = 0.1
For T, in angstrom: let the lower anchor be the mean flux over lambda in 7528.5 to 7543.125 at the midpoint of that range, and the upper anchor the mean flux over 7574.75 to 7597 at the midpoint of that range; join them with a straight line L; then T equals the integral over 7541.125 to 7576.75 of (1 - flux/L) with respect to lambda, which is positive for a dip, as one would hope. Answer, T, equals 1.2 angstrom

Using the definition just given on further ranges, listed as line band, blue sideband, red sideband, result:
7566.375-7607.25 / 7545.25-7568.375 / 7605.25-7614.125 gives 0.2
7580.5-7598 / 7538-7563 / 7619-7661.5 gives -0.7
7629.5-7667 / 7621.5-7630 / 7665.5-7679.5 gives -0.1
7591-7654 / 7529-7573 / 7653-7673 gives 0.8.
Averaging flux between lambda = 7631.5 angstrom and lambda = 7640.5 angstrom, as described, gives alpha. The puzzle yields 14.3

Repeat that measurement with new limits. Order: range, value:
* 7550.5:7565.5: 15.7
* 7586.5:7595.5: 16.5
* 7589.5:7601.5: 16.9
